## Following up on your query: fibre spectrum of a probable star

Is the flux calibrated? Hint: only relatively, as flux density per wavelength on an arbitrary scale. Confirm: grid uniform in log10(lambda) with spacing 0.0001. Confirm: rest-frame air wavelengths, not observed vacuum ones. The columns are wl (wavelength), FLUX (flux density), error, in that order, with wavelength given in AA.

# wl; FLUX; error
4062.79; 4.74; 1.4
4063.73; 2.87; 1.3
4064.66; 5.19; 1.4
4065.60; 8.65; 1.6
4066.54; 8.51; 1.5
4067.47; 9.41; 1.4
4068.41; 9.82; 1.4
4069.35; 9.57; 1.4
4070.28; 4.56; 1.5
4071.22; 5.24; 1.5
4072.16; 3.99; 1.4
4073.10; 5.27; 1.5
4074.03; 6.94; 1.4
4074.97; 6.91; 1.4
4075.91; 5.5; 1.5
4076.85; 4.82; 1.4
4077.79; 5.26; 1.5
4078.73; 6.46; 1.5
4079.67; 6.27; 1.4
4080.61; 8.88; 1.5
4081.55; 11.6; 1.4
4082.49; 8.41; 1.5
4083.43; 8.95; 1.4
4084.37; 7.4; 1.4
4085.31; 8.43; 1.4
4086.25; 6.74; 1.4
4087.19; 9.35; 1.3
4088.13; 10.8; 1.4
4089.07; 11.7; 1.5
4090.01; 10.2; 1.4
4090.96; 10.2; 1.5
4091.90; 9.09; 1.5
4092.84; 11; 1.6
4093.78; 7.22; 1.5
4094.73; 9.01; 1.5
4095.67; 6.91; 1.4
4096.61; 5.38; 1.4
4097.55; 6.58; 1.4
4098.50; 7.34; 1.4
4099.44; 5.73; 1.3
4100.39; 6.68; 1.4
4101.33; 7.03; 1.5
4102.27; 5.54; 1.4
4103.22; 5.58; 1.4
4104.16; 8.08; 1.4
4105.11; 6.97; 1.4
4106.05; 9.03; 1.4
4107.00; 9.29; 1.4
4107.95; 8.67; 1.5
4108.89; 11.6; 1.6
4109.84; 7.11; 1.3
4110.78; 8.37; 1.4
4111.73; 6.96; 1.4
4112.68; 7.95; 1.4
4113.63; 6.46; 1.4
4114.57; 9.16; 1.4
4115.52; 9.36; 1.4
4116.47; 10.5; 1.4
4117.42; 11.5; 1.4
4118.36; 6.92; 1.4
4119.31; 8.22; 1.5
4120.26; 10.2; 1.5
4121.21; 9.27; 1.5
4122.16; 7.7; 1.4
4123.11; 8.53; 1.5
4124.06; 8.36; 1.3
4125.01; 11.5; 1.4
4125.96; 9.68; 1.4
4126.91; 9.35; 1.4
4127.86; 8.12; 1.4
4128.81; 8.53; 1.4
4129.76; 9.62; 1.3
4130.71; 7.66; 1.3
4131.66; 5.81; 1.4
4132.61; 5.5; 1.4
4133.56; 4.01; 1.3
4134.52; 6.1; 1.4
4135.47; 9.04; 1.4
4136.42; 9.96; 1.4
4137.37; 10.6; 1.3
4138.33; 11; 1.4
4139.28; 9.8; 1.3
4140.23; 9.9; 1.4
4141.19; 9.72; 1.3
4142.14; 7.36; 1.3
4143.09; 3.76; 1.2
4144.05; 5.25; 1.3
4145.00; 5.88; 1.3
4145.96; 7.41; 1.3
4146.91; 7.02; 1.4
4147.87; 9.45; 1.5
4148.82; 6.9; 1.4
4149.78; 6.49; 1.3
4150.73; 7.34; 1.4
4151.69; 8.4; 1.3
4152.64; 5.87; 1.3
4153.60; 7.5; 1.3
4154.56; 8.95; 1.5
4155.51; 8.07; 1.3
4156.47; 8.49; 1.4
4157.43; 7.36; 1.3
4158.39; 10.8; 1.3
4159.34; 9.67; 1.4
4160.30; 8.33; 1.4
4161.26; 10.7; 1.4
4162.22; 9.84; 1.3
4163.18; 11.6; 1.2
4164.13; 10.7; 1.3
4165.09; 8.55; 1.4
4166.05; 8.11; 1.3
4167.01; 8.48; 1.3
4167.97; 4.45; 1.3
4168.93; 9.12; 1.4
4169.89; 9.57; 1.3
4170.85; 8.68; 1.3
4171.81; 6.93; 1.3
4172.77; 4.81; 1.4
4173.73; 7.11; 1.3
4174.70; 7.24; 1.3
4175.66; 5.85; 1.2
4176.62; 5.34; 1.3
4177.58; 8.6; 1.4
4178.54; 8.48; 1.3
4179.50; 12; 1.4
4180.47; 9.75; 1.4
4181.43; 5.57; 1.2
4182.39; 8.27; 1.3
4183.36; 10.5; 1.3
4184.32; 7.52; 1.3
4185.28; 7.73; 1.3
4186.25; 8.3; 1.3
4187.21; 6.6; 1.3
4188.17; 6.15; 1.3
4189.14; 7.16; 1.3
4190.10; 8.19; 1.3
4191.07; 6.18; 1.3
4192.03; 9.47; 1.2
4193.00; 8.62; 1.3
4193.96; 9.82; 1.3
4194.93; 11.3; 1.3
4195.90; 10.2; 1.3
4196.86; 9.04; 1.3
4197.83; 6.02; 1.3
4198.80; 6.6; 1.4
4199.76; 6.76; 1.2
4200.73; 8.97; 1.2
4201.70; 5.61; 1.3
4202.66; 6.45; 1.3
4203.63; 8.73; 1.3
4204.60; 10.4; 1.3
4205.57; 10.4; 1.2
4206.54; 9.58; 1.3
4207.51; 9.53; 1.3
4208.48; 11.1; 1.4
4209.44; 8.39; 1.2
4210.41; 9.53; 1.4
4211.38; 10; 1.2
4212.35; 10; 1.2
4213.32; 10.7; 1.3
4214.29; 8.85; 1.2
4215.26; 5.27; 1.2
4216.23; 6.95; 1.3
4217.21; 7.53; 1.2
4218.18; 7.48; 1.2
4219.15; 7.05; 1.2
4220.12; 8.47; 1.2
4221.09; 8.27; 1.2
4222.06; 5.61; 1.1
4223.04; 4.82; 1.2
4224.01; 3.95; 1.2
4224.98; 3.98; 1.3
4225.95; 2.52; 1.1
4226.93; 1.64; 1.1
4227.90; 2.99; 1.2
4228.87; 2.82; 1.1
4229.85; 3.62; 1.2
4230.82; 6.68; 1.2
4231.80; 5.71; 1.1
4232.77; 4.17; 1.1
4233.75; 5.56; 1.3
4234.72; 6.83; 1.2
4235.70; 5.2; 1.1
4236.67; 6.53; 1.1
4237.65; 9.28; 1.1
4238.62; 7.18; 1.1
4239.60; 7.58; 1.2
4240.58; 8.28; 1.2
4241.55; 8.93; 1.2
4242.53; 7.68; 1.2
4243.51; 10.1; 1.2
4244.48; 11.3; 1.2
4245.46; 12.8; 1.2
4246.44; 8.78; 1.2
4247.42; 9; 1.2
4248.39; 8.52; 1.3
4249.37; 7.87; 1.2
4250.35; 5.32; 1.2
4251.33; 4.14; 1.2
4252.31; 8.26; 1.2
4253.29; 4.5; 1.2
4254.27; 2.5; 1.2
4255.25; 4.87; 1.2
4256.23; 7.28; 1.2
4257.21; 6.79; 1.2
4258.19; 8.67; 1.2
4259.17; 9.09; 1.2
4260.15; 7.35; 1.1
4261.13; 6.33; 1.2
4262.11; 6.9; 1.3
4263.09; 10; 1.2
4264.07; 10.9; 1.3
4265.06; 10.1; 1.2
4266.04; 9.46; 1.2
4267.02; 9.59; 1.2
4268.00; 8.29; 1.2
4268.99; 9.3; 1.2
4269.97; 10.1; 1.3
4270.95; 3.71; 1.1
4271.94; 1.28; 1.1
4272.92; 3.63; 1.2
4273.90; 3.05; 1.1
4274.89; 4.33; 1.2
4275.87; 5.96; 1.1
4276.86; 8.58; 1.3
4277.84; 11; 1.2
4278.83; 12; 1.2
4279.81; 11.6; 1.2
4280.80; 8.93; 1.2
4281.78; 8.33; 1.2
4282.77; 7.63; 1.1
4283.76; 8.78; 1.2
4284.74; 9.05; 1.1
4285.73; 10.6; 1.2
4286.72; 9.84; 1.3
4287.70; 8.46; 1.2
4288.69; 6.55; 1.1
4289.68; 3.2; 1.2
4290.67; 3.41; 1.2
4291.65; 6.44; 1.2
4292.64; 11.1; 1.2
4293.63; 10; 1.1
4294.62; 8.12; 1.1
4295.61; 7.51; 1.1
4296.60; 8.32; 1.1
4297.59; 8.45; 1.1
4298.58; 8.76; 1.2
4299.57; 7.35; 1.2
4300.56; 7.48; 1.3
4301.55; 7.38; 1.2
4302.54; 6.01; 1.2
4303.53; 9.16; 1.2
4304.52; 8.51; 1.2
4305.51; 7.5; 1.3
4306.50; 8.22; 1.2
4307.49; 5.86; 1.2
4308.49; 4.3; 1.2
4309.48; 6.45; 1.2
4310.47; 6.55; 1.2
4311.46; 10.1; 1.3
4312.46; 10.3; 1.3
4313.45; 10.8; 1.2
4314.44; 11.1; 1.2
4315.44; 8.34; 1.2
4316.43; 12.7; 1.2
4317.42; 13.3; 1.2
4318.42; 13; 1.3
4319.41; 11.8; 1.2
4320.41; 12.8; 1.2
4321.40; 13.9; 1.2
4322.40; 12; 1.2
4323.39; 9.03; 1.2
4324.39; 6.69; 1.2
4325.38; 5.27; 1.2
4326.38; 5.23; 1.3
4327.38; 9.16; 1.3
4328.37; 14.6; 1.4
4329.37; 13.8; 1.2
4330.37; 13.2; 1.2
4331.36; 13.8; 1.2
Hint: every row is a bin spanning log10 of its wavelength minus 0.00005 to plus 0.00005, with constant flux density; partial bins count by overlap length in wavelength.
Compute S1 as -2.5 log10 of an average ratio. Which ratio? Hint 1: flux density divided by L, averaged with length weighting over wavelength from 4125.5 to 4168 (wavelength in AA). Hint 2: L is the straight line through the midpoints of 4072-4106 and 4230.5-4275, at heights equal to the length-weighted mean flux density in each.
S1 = -0.10 mag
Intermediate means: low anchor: 7.61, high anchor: 7.28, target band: 8.2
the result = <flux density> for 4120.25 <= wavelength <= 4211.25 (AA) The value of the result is 8.26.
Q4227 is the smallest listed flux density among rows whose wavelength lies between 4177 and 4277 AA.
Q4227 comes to 1.28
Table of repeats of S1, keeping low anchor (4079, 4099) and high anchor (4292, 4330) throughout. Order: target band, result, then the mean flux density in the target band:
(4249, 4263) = 0.36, 6.51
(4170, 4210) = 0.09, 8.16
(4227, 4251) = 0.26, 7.08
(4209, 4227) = 0.27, 7.01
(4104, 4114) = 0.06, 8.24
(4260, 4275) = 0.25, 7.21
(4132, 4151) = 0.15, 7.61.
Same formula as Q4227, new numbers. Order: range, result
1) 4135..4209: 3.76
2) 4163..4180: 4.45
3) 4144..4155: 5.25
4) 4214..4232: 1.64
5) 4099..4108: 5.54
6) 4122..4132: 5.81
